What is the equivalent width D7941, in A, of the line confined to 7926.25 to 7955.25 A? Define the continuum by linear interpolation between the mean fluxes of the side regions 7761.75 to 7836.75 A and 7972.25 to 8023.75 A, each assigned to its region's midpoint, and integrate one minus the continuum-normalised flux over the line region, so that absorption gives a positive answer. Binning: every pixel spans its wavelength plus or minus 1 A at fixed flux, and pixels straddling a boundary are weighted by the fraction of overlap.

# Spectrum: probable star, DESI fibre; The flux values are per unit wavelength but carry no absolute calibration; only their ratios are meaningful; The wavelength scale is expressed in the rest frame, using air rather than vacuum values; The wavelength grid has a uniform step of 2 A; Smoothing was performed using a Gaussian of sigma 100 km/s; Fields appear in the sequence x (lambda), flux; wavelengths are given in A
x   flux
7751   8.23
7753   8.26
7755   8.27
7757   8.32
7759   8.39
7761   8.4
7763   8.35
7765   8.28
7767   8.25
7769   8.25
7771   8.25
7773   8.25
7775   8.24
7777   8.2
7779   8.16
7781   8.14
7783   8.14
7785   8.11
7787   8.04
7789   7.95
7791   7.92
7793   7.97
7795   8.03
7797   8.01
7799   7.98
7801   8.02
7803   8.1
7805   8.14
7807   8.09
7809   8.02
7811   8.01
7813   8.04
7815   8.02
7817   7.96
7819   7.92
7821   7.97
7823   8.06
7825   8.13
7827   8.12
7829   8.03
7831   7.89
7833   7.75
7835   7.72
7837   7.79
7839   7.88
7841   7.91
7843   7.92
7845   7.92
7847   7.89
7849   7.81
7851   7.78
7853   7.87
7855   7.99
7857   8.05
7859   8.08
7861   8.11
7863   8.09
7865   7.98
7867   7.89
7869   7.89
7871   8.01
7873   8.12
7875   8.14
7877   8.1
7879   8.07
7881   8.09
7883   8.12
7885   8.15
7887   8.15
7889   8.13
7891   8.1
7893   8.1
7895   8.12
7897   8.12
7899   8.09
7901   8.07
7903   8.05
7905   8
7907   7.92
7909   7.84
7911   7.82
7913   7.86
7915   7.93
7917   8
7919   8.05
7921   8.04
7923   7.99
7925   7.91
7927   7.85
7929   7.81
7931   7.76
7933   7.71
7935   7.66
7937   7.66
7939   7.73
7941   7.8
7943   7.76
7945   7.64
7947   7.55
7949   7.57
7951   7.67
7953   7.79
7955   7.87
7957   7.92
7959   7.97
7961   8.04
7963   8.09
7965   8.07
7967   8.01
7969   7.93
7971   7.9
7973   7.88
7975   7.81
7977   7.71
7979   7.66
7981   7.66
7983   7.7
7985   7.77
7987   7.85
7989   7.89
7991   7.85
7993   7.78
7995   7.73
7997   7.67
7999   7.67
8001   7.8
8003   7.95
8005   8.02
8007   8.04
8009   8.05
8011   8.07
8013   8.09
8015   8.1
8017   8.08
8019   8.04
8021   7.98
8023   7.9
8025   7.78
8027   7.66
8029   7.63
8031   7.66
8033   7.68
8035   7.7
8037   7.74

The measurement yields 0.8 A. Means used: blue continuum 8.07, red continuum 7.87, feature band 7.72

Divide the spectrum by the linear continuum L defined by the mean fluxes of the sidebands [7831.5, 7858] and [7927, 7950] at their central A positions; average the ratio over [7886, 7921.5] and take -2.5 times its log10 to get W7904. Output -0.04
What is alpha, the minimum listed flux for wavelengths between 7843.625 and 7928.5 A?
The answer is 7.78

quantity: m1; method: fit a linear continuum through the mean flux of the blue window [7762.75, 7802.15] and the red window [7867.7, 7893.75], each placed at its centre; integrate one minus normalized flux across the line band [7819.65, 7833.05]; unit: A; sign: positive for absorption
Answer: 0.2 A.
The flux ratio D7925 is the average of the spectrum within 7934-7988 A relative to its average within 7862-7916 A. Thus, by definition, 0.97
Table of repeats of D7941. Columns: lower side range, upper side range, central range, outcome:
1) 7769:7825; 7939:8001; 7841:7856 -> 0.2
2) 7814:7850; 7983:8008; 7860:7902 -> -1.0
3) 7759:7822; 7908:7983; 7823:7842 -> 0.3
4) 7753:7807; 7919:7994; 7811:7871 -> 0.7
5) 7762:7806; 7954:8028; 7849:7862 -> 0.1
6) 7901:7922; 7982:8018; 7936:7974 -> 0.4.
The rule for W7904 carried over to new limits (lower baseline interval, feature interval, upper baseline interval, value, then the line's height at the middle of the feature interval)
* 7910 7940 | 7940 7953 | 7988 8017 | 0.03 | 7.87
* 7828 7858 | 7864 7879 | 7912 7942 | -0.02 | 7.87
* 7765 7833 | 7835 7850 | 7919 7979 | 0.02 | 8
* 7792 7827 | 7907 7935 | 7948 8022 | 0.01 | 7.94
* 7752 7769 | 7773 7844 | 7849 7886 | 0.02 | 8.18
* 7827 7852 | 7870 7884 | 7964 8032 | -0.03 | 7.87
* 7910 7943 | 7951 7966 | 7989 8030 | -0.01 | 7.86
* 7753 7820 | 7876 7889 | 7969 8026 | -0.01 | 8.01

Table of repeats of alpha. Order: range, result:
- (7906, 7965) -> 7.55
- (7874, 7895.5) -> 8.07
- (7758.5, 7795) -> 7.92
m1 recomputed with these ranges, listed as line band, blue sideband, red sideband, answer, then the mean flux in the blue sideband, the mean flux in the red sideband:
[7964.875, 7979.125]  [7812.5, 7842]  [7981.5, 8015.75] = 0.03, 7.94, 7.88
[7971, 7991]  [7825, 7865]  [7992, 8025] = 0.38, 7.93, 7.93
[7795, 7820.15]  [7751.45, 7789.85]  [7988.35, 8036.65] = 0.44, 8.22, 7.87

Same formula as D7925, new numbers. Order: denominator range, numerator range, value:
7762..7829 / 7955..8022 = 0.98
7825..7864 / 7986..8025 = 1.00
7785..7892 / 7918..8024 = 0.98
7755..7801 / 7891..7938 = 0.97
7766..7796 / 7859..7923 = 0.99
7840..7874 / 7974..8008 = 0.98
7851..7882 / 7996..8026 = 0.99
